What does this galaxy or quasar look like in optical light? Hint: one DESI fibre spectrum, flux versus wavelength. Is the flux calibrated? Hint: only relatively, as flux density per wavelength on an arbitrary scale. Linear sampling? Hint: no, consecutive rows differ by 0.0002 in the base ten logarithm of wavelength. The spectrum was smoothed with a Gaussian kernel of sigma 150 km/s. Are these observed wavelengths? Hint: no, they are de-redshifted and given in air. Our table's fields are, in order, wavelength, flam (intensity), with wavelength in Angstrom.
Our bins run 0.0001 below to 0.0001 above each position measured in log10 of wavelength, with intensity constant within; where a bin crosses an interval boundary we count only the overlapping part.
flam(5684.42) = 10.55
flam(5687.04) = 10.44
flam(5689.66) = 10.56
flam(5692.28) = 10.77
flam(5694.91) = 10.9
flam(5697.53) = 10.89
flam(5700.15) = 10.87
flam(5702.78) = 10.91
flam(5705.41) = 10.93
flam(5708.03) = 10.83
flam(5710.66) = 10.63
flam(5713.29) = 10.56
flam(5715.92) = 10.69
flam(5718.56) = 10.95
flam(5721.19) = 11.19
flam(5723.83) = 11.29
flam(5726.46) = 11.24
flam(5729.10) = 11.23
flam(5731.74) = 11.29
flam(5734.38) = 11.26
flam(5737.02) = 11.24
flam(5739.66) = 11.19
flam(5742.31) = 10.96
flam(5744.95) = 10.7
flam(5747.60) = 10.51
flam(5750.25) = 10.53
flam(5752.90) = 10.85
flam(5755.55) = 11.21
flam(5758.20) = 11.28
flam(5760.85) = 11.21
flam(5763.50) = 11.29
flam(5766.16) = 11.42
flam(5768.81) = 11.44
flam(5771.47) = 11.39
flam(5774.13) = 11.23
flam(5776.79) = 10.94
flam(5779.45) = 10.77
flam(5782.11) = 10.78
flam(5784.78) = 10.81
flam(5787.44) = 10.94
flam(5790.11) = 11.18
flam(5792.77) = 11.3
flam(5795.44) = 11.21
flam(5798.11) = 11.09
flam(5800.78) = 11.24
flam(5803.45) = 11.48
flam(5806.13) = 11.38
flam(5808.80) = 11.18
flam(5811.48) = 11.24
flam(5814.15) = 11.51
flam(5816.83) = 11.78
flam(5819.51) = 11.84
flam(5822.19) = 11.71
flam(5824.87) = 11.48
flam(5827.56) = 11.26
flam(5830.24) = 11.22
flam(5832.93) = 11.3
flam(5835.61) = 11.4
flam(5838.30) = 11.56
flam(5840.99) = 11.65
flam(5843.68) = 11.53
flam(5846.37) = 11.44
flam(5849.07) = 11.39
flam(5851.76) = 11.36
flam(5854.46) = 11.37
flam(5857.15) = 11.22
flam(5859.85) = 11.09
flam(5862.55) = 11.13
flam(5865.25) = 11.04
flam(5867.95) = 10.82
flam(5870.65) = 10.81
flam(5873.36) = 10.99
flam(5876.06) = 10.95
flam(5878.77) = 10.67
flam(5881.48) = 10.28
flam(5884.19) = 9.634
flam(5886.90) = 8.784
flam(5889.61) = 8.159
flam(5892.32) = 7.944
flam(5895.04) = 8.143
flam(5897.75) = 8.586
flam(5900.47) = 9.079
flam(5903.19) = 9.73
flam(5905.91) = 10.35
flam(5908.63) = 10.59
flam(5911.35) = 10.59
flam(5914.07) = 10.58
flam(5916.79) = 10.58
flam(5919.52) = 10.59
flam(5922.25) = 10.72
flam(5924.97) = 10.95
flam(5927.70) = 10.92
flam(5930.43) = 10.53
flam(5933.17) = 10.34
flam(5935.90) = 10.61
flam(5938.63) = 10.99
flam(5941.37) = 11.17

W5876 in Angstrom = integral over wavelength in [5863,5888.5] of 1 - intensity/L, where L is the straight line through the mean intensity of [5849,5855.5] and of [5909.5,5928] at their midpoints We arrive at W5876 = 1.6 Angstrom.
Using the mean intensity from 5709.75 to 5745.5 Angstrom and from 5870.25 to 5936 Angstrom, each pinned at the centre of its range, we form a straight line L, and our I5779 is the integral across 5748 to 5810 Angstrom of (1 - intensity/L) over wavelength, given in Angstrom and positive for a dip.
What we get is -2.2 Angstrom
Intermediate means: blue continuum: 11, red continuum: 10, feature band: 11.1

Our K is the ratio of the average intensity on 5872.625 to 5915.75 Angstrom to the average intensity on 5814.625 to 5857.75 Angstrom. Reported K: 0.8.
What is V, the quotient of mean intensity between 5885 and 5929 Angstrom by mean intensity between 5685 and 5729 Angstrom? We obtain 0.90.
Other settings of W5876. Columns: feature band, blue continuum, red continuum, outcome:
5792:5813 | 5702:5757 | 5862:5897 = -1.7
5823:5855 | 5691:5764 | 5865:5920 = -3.6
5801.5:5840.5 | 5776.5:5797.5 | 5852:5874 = -1.5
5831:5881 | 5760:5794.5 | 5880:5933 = -4.1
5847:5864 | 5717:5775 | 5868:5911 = -2.1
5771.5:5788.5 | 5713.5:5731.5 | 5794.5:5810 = 0.4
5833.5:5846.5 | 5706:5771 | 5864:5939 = -1.3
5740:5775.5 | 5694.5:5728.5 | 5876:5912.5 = -1.8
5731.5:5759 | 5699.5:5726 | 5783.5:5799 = 0.0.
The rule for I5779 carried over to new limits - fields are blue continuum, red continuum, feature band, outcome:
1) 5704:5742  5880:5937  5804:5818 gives -1.2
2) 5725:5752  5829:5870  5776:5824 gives -0.3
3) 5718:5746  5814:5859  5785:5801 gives 0.3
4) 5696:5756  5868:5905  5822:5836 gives -1.8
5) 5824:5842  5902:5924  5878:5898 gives 3.3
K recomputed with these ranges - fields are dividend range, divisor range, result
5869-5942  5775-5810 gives 0.91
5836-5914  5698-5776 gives 0.94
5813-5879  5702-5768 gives 1.03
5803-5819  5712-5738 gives 1.03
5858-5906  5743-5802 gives 0.89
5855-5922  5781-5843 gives 0.89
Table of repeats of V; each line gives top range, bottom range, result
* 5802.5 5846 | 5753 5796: 1.03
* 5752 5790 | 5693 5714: 1.03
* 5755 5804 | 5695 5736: 1.02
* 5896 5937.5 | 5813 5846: 0.89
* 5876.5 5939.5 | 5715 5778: 0.90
